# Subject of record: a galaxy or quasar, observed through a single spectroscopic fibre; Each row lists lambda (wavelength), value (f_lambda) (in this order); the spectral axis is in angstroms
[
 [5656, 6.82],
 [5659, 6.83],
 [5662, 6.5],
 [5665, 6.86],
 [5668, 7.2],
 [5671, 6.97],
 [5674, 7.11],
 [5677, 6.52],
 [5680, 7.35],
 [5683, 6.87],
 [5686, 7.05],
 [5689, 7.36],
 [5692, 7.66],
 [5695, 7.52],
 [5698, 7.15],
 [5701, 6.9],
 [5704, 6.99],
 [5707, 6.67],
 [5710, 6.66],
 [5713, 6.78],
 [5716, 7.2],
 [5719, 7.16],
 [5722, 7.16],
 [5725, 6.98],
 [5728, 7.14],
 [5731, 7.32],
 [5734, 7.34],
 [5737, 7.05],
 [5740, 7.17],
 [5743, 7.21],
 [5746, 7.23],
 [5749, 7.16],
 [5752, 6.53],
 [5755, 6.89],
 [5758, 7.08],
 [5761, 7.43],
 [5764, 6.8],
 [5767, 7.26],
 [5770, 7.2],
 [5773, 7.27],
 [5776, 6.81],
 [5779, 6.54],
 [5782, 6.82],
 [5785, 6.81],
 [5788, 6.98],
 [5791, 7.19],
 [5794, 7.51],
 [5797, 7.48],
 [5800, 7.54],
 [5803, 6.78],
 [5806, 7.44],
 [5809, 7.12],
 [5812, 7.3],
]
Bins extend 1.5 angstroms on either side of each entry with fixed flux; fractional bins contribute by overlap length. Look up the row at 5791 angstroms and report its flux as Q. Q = 7.19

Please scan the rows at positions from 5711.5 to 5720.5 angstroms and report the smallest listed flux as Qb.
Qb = 6.78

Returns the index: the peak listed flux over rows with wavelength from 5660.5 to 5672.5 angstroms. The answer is 7.2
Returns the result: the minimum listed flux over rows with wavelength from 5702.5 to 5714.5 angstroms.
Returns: 6.66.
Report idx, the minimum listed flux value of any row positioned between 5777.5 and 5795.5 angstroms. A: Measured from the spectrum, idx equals 6.54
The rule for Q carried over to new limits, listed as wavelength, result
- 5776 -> 6.81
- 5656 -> 6.82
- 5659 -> 6.83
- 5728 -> 7.14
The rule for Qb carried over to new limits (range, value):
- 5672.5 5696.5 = 6.52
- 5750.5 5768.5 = 6.53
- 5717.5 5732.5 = 6.98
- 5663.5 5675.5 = 6.86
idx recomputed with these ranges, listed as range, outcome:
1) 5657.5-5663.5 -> 6.5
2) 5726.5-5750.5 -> 7.05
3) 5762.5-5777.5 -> 6.8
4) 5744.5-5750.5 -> 7.16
